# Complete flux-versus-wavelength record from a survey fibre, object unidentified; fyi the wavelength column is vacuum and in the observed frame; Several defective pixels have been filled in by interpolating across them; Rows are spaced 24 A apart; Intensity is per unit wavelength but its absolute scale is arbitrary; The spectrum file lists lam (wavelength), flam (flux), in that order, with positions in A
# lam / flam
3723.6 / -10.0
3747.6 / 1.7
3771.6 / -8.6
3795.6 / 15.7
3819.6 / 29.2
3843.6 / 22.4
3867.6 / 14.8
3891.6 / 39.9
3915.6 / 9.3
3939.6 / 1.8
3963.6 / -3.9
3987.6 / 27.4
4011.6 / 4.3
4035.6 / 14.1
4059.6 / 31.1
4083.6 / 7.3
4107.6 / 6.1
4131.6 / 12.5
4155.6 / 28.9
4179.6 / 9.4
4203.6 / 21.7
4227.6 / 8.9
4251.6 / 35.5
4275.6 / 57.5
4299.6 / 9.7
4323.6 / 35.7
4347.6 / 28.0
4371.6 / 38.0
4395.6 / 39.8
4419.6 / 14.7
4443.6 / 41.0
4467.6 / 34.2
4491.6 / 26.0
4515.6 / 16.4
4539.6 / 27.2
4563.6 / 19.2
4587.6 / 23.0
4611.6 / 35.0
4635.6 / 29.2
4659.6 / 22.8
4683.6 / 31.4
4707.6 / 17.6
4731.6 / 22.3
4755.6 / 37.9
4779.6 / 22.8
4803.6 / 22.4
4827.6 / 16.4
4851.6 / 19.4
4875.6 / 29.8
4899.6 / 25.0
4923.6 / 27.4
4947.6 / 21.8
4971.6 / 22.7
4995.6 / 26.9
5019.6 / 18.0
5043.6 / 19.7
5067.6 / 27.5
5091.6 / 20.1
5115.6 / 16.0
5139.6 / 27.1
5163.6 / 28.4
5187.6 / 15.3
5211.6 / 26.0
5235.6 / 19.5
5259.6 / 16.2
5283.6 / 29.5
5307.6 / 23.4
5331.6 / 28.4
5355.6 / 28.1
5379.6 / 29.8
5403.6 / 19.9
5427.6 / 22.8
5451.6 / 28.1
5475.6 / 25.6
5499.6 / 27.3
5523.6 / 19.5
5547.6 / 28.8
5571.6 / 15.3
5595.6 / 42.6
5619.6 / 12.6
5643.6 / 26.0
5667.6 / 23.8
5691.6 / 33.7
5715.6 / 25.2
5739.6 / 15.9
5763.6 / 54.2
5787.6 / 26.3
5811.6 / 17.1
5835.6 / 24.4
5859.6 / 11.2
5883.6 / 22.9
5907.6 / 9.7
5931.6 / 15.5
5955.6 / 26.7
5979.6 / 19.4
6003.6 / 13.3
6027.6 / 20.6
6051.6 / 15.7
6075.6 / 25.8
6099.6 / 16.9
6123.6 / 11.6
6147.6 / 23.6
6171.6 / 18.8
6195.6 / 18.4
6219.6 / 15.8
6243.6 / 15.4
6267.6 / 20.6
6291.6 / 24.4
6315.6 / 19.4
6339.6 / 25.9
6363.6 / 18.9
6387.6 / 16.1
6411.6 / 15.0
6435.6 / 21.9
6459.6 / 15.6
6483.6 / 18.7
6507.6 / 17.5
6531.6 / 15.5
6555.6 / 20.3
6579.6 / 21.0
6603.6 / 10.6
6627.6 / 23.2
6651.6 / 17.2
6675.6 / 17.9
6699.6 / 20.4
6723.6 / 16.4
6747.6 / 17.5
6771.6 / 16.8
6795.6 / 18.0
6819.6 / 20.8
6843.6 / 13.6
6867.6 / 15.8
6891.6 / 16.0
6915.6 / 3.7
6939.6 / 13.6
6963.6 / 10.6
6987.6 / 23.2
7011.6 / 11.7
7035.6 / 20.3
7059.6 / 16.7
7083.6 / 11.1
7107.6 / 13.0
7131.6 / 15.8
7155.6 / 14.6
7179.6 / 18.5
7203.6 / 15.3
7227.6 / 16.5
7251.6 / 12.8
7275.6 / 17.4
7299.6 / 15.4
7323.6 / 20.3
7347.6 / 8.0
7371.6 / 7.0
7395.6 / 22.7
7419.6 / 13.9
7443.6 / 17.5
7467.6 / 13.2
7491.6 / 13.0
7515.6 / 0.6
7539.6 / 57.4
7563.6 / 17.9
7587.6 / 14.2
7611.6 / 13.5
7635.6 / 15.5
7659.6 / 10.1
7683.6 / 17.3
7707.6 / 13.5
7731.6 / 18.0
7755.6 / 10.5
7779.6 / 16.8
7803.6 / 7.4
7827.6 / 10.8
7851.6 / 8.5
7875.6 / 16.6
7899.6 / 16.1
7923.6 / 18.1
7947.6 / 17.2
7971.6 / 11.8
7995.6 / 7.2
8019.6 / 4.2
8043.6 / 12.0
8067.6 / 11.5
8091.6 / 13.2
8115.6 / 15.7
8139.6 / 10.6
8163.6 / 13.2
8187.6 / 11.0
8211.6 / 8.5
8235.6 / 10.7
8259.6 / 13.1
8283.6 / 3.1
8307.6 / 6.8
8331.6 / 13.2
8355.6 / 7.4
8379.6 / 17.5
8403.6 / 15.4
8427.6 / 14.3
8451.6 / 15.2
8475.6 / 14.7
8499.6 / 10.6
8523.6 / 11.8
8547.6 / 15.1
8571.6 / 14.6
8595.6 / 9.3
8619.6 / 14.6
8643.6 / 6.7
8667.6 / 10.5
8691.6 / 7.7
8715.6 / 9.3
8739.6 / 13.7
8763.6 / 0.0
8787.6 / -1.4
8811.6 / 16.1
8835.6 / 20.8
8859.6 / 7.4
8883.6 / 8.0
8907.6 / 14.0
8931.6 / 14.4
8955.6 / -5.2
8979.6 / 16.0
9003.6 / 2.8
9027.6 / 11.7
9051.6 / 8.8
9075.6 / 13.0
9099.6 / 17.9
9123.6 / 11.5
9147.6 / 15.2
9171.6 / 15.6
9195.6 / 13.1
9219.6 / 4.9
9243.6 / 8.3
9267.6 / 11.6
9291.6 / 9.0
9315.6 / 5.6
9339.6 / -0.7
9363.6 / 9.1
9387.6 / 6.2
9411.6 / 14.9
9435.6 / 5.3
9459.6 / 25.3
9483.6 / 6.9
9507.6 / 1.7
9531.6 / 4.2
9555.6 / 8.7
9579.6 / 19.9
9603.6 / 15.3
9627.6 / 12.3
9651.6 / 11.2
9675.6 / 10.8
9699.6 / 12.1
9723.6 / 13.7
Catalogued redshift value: 0.15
